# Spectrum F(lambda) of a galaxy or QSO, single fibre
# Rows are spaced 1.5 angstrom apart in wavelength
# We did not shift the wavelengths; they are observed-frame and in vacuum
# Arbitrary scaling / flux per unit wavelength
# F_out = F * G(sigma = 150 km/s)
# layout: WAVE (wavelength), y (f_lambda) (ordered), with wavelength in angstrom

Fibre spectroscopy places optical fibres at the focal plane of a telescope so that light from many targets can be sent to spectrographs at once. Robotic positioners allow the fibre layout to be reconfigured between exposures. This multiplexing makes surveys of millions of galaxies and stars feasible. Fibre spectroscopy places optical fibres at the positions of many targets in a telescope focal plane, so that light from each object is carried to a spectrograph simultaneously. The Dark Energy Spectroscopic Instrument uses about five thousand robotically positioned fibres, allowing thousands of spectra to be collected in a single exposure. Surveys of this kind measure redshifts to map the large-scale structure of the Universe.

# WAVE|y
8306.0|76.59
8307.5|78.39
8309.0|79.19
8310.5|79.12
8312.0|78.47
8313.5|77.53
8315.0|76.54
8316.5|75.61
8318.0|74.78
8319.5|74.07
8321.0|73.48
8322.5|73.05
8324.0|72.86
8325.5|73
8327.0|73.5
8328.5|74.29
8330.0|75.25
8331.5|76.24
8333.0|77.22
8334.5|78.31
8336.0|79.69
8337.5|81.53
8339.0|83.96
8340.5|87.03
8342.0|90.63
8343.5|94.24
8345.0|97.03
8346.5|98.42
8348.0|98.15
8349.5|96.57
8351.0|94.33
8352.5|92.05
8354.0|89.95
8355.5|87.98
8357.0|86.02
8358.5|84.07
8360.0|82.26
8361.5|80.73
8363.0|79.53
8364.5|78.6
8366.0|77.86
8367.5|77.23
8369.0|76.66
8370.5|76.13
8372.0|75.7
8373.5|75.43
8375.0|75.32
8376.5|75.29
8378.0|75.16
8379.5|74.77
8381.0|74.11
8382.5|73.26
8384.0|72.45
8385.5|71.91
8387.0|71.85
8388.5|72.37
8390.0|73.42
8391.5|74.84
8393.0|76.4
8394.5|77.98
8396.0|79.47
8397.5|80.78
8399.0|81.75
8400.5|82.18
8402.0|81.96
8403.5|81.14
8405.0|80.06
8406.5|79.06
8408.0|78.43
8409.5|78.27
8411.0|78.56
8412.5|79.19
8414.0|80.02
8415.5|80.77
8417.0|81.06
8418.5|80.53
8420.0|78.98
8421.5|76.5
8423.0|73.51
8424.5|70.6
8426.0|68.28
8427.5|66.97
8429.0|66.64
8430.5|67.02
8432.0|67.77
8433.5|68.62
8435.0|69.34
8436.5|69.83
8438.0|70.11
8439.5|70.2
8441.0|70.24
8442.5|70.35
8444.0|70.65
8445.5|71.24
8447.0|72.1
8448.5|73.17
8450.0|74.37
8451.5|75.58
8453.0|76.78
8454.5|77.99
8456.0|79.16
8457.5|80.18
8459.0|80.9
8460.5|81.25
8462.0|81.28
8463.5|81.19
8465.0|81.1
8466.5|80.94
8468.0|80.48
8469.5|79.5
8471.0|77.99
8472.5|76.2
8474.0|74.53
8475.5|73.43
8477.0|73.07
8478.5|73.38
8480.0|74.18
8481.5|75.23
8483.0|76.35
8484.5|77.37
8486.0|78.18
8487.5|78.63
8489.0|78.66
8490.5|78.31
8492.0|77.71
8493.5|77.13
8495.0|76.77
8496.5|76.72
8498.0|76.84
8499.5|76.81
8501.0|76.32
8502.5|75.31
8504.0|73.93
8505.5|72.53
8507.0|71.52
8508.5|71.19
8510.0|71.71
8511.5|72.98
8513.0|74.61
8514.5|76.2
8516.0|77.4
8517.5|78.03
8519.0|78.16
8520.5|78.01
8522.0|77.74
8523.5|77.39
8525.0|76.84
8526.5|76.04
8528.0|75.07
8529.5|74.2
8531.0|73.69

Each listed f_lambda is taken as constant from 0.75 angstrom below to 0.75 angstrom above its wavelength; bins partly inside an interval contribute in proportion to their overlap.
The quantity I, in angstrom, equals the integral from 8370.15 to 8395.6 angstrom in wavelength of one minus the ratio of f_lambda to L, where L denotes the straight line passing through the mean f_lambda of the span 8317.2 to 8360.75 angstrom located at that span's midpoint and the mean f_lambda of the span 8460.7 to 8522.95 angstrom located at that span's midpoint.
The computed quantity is 2.16 angstrom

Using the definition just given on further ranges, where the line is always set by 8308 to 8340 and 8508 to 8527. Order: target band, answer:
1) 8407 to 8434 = 0.6 angstrom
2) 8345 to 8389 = -2.7 angstrom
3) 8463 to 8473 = -0.5 angstrom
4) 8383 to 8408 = -0.3 angstrom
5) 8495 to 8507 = 0.1 angstrom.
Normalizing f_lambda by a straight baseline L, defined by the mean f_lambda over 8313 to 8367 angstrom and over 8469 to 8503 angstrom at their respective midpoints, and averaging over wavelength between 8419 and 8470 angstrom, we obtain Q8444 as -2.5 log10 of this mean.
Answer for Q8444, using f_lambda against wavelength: 0.06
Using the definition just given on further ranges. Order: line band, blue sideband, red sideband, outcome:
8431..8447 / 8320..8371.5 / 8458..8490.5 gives 0.136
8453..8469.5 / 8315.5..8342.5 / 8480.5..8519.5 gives -0.055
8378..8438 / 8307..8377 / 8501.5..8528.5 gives 0.051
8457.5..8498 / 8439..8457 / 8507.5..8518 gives -0.054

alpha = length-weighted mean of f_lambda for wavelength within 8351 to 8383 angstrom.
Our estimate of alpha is 79.8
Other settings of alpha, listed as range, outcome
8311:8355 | 82.4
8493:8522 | 75.4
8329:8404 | 81.1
